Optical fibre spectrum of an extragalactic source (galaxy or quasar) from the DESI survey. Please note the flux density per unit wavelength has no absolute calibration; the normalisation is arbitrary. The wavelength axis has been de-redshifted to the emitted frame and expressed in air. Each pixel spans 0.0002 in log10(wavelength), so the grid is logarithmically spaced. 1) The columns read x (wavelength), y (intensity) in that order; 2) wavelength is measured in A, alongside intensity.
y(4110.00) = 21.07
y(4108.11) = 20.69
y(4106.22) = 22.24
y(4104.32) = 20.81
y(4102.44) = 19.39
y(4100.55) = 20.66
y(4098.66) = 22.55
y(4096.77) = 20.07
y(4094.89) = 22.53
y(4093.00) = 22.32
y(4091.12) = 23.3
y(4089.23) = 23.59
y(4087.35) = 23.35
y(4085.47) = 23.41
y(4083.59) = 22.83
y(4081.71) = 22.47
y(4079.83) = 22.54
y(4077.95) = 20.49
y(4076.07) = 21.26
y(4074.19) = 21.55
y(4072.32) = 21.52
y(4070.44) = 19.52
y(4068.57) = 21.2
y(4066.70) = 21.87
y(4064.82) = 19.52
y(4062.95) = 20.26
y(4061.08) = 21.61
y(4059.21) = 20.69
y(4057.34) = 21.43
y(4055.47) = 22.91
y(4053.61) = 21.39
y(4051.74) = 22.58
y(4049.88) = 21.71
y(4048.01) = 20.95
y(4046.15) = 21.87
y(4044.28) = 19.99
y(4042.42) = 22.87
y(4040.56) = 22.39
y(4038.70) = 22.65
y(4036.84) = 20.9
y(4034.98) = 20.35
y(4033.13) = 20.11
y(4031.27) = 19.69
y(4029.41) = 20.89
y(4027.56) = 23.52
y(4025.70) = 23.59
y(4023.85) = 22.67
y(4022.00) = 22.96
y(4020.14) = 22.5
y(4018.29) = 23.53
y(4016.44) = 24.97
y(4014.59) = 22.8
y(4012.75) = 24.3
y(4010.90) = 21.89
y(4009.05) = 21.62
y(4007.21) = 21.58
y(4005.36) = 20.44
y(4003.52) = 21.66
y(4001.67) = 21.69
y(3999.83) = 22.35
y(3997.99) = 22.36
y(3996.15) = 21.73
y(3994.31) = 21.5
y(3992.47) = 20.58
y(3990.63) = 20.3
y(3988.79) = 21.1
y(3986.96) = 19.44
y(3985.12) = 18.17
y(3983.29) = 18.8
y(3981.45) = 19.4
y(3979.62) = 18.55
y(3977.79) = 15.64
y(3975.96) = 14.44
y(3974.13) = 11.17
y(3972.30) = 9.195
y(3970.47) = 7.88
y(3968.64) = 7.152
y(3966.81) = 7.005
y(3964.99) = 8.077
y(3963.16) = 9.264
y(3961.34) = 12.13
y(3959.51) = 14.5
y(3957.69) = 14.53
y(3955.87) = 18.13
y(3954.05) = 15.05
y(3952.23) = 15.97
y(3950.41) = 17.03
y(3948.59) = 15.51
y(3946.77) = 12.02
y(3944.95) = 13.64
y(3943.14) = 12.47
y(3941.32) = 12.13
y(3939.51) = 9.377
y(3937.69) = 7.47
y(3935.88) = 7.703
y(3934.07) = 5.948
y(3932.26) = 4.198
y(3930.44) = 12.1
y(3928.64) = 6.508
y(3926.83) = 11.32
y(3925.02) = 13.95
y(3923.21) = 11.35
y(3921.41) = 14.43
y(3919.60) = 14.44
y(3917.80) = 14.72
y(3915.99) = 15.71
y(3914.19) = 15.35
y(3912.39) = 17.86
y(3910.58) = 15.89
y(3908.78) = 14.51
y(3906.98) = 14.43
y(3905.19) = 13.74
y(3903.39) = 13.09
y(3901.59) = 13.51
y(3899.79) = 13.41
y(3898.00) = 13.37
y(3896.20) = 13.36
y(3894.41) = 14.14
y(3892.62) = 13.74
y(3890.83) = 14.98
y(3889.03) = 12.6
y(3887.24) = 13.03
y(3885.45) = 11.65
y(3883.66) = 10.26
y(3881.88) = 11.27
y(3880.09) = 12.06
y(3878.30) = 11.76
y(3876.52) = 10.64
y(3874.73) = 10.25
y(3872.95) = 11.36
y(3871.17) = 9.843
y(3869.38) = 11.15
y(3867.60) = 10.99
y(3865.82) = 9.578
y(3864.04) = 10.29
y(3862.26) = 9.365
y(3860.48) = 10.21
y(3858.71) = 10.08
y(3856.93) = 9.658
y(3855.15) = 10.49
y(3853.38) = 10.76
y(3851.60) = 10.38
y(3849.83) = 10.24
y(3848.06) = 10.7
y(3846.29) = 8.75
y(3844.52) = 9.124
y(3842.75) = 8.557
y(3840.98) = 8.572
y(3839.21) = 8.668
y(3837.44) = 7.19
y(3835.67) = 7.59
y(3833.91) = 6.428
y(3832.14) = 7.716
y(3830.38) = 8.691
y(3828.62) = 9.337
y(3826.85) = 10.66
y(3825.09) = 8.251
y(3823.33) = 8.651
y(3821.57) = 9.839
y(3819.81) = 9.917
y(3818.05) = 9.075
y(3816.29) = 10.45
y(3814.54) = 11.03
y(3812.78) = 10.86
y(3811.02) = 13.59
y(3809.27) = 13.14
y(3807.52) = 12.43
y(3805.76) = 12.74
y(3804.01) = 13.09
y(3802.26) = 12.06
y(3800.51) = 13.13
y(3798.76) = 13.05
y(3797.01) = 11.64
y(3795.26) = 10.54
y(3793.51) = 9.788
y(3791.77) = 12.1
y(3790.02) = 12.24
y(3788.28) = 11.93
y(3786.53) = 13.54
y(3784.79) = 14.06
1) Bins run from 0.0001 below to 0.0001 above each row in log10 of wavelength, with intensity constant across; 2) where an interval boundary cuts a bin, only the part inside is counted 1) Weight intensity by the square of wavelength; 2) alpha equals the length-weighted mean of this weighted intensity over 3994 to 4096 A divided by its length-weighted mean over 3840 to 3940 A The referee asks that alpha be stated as 2.06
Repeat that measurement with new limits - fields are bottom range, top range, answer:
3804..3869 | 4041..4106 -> 2.47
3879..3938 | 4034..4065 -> 1.84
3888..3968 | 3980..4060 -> 1.78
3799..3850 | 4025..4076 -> 2.39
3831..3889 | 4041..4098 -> 2.41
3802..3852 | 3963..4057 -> 2.19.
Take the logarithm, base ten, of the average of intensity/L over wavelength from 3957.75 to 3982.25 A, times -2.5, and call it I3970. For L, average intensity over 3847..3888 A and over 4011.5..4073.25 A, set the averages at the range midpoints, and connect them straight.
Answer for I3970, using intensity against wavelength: 0.40 mag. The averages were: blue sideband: 10.7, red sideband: 21.8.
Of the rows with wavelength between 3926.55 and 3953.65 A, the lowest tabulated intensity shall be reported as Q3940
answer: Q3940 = 4.198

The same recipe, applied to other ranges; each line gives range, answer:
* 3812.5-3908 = 6.428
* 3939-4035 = 7.005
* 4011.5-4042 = 19.69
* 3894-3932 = 6.508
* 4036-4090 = 19.52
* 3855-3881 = 9.365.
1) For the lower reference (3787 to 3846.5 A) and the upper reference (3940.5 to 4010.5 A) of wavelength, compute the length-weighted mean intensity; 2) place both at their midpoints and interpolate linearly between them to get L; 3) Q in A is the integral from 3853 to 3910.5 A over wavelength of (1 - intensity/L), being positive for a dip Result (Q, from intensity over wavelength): 3.9 A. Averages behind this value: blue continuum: 10.4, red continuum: 16.2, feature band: 11.9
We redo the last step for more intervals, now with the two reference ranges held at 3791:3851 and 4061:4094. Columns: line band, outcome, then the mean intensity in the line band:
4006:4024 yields -3.66 A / 22.9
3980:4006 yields -3.81 A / 20.6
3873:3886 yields 1.75 A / 11.1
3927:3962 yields 8.79 A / 11.9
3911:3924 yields -0.31 A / 14.9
